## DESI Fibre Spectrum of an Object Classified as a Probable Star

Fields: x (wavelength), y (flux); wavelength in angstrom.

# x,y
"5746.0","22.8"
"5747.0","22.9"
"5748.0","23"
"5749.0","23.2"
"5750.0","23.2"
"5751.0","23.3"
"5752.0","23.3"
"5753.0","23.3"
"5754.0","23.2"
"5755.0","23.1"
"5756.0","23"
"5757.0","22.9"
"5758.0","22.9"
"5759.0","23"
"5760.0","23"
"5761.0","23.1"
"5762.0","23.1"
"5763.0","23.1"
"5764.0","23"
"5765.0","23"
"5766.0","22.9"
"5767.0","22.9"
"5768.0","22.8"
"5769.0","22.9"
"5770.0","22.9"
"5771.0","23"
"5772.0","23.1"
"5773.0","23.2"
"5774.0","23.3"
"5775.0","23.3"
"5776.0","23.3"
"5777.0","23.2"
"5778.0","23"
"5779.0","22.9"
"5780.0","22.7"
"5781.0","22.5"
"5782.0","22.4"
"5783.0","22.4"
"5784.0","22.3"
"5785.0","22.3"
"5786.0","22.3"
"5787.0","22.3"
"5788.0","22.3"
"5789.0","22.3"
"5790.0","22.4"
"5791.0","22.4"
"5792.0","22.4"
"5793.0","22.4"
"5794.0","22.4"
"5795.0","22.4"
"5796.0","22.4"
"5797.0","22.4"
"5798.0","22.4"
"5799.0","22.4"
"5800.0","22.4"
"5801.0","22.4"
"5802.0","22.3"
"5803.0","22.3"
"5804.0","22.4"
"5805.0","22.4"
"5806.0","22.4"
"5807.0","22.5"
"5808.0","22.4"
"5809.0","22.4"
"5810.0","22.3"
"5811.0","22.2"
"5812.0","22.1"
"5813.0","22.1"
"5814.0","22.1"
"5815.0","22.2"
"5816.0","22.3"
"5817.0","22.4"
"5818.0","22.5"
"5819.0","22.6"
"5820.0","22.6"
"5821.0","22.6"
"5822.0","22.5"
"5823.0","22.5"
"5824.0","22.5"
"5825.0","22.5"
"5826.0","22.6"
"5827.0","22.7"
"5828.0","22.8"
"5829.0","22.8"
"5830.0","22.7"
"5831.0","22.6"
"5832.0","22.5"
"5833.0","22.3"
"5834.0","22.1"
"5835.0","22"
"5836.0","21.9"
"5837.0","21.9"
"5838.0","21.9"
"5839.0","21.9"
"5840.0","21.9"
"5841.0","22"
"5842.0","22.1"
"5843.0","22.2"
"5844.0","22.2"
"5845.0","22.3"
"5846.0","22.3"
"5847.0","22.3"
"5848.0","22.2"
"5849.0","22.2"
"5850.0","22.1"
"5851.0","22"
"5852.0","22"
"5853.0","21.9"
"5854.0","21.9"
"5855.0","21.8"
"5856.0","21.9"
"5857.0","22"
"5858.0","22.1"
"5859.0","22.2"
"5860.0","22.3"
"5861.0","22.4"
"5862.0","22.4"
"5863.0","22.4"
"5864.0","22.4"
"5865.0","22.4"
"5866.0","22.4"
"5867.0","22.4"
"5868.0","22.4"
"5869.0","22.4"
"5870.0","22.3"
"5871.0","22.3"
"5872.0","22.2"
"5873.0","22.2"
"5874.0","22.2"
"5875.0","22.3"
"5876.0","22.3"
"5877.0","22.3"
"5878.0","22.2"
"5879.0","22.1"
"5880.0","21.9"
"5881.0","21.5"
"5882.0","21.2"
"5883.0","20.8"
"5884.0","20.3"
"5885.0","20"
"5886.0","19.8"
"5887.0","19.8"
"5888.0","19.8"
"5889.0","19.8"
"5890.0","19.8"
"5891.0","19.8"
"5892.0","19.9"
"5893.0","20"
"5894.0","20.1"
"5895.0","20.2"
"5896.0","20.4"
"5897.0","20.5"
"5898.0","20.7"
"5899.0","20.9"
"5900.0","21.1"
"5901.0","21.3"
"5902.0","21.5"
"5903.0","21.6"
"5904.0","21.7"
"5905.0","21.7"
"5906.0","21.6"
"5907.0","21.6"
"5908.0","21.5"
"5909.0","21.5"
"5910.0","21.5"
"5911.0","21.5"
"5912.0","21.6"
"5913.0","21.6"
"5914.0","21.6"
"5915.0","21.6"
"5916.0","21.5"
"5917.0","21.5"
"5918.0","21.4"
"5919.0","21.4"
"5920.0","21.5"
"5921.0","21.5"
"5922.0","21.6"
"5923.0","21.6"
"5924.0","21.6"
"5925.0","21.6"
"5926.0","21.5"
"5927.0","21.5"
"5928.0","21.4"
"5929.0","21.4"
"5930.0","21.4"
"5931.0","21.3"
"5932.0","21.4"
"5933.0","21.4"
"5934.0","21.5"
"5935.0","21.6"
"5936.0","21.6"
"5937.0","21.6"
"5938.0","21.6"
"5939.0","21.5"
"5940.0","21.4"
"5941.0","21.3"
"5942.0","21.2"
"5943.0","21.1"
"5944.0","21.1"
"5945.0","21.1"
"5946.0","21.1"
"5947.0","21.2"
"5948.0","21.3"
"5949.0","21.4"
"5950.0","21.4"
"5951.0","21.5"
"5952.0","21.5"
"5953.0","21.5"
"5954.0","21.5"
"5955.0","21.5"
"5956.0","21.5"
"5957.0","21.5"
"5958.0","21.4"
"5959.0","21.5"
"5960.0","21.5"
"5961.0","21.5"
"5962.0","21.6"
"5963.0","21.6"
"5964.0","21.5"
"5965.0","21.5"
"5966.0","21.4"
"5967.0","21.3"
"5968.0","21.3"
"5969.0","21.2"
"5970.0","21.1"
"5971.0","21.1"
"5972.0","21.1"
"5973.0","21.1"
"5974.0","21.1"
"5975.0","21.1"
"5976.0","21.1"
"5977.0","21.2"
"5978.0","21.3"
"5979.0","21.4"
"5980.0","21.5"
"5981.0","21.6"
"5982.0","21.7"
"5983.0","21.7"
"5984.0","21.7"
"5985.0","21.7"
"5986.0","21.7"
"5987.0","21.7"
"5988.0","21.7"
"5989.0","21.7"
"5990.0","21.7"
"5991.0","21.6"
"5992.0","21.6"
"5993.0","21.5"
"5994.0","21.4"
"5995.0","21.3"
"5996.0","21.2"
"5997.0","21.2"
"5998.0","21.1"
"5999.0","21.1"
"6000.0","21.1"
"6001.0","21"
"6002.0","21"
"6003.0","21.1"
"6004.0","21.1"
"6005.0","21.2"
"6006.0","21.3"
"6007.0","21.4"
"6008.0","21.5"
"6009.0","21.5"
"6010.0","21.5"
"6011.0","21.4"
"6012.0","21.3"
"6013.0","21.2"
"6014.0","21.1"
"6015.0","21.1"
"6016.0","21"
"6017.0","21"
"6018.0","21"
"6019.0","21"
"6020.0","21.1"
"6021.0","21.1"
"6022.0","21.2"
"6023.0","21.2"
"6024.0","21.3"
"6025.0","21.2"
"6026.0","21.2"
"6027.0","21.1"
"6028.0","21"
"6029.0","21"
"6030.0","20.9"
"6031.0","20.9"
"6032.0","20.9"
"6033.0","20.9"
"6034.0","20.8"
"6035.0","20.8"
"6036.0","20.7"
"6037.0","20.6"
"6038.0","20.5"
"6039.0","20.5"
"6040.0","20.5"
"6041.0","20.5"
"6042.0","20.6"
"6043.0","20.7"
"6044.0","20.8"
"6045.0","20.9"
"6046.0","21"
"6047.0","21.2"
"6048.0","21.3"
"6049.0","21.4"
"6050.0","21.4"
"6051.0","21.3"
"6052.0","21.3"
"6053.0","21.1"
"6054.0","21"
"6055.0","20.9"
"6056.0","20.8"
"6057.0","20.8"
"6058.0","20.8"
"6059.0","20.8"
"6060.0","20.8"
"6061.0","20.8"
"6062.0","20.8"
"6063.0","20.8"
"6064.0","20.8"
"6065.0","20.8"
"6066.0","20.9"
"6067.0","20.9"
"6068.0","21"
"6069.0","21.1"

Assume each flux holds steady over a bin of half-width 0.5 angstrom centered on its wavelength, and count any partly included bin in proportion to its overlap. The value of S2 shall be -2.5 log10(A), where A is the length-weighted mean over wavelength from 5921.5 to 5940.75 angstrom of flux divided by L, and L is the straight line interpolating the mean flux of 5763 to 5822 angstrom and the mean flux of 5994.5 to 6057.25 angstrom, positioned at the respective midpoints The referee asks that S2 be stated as 0.01 mag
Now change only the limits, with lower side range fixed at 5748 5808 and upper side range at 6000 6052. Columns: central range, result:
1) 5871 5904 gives 0.051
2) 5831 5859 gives 0.010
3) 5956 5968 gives 0.001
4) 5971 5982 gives 0.006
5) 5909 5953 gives 0.013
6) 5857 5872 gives -0.008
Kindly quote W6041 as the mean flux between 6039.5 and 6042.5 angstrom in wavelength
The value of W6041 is 20.5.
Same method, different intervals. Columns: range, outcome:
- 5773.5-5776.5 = 23.3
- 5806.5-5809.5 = 22.4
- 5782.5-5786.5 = 22.3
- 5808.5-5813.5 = 22.2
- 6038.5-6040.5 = 20.5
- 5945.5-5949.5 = 21.2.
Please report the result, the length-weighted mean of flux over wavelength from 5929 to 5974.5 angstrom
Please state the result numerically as 21.4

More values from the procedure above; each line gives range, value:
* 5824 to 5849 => 22.3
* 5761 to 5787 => 22.9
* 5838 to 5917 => 21.6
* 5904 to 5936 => 21.5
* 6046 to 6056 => 21.2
